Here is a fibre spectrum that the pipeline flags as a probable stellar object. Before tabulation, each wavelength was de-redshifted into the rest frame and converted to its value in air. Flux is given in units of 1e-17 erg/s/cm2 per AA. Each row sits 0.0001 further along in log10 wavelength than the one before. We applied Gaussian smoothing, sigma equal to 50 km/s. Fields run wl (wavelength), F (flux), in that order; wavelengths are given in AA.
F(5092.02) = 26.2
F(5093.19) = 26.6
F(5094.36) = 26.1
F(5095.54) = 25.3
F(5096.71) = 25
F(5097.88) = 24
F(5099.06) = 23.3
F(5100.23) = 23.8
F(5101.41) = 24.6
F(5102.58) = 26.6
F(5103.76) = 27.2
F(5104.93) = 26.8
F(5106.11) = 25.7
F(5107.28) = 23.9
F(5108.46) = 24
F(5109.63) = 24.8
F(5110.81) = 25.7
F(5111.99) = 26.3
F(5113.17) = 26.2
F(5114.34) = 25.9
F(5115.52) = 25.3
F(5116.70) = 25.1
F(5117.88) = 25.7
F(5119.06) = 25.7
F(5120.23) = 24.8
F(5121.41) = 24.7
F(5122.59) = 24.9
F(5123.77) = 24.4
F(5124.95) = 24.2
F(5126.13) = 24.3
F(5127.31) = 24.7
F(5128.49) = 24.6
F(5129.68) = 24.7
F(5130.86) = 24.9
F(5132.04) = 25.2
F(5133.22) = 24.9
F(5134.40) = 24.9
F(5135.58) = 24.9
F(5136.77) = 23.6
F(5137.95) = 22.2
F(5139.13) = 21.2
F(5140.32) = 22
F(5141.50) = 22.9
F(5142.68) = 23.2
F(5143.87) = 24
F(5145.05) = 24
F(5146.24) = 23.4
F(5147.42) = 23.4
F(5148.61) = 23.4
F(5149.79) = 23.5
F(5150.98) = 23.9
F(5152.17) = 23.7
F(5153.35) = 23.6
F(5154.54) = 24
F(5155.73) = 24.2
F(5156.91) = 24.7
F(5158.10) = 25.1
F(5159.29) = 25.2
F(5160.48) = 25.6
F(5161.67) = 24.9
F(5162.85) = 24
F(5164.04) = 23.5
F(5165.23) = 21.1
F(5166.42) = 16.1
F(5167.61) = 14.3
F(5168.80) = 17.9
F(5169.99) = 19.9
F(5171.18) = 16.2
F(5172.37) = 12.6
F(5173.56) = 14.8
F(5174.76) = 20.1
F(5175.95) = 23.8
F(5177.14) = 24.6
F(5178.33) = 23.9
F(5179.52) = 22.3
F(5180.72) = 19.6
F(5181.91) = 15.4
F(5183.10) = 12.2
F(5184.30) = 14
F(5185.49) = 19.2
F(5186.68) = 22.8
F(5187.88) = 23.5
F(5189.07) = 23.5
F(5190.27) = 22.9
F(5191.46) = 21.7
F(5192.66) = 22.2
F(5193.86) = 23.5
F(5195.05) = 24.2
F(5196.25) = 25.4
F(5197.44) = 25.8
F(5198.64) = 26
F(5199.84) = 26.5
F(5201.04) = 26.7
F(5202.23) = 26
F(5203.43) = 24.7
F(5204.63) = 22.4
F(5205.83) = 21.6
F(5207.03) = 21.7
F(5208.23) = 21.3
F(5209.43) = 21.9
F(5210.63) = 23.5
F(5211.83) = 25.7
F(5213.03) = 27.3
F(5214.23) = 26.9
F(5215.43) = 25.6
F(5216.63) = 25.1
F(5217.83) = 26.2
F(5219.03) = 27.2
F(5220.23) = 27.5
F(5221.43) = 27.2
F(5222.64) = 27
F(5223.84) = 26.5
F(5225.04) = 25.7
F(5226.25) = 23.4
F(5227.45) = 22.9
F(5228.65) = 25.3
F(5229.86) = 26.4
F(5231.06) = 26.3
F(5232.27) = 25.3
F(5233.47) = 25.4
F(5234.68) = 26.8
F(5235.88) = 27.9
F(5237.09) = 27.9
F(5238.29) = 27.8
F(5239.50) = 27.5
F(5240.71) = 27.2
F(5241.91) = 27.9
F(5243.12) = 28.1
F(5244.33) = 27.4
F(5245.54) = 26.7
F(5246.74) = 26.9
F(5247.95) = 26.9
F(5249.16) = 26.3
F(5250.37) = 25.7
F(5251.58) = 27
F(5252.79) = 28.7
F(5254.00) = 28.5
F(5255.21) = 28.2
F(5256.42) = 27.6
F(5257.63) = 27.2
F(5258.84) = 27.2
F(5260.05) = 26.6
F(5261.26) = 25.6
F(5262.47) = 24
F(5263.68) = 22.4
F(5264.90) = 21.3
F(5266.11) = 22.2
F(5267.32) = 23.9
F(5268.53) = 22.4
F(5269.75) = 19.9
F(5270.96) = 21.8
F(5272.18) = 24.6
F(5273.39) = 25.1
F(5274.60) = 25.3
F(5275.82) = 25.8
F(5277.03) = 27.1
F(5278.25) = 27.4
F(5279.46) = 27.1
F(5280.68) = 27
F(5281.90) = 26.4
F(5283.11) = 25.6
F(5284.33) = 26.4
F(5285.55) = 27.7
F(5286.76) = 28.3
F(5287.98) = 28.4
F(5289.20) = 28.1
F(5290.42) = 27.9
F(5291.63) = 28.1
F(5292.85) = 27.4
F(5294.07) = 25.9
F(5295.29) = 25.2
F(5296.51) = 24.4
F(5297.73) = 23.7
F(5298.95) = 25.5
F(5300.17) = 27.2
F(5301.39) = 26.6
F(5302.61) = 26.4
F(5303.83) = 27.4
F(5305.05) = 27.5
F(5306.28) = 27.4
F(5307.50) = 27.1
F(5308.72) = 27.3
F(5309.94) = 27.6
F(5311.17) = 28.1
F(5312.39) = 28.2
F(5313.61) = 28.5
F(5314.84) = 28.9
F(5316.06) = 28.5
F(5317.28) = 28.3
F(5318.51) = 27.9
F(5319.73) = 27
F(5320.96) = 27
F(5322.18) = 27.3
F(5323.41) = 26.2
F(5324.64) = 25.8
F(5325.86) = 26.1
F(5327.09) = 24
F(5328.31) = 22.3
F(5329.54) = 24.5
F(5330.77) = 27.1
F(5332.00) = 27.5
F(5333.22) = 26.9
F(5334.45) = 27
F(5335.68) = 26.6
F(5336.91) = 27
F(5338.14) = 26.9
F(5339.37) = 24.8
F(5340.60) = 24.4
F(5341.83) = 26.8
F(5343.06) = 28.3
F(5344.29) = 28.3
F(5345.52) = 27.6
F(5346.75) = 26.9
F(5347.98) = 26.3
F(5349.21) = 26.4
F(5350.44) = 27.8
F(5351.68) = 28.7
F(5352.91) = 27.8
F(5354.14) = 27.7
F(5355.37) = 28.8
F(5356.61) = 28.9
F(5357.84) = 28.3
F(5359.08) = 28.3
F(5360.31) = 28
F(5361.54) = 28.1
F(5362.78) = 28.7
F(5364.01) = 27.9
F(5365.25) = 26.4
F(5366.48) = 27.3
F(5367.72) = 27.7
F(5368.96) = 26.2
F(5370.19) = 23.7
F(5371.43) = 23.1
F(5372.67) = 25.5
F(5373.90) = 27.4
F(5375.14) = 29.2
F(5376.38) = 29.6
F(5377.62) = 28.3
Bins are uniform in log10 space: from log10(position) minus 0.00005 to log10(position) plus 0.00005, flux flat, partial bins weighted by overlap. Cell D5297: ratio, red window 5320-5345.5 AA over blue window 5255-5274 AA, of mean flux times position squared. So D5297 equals 1.11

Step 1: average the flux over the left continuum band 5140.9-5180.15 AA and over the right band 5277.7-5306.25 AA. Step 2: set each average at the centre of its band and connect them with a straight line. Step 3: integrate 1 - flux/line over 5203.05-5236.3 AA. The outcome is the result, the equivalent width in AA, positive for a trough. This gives -1.34 AA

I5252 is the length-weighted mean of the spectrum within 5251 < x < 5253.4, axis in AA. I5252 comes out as 27.8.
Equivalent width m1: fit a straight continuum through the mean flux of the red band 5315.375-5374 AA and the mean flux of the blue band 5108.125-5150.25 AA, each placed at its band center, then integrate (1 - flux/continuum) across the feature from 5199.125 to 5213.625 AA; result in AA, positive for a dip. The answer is 0.7 AA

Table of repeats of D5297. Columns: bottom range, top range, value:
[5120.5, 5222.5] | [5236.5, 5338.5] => 1.20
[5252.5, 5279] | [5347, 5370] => 1.14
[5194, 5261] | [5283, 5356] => 1.07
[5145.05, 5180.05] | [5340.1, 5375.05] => 1.34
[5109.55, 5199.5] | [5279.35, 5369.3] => 1.27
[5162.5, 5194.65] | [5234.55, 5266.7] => 1.38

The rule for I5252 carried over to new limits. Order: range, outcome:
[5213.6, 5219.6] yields 26.2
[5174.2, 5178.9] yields 23.1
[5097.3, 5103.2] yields 24.4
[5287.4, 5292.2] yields 28.1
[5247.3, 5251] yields 26.3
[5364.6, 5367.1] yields 26.8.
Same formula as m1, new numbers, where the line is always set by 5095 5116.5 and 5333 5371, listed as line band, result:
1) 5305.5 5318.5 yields -0.52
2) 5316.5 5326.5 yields 0.00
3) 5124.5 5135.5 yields 0.31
